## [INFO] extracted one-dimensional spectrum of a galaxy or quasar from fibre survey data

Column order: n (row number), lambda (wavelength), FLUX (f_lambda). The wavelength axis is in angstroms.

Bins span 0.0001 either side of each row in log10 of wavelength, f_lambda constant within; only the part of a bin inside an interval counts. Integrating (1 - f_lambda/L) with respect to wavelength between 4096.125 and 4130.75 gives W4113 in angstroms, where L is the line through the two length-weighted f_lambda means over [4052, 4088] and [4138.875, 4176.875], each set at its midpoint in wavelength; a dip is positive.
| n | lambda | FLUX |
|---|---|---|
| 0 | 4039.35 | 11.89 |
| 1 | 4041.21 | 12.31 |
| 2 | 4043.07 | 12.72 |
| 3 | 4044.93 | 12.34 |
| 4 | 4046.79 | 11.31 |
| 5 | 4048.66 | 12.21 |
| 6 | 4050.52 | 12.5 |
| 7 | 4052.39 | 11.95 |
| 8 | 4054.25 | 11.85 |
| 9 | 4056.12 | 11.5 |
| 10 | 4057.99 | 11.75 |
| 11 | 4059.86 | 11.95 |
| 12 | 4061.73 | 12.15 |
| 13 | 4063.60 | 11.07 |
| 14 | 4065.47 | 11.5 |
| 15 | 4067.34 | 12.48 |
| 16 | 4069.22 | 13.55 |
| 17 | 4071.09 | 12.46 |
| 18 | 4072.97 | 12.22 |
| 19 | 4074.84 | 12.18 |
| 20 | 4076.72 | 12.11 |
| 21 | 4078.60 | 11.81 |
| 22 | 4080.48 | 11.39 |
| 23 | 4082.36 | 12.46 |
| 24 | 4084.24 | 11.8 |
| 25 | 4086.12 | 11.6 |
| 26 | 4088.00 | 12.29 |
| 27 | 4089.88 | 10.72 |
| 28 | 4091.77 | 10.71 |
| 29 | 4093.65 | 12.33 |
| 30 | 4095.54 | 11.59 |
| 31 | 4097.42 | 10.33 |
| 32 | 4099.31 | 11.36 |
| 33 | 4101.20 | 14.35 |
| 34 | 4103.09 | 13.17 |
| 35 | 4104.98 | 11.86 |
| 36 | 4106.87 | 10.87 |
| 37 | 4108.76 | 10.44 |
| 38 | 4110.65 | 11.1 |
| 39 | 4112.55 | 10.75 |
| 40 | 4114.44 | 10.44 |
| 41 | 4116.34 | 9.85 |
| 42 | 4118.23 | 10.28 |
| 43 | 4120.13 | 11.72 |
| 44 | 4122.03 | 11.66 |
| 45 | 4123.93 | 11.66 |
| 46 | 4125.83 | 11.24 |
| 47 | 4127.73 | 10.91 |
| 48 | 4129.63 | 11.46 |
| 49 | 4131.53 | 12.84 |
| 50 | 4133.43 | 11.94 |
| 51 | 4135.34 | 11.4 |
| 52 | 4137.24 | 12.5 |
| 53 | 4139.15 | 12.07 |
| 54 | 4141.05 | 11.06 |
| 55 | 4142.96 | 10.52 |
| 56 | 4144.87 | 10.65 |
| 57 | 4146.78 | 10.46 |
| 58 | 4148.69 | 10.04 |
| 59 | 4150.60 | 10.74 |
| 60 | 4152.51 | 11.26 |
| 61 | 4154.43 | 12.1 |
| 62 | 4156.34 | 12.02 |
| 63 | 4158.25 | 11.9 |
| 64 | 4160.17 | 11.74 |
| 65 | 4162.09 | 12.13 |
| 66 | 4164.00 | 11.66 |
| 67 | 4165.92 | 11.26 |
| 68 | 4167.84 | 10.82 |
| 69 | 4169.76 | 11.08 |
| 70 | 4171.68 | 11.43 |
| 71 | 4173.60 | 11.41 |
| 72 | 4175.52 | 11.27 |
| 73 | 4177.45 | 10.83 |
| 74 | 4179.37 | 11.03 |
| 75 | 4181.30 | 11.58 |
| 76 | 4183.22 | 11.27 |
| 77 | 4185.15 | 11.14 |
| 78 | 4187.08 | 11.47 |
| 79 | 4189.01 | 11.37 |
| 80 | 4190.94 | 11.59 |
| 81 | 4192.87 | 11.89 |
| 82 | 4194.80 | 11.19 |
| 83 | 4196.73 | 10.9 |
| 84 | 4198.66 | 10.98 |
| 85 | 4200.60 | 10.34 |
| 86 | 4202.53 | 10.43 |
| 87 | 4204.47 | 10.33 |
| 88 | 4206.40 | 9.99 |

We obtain 0.96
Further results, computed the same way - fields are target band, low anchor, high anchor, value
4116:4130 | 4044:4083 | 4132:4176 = 0.6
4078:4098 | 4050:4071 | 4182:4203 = 0.5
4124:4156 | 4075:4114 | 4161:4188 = 0.3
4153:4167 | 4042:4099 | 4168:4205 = -0.6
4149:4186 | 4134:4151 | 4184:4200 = -0.7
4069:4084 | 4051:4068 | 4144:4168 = -0.6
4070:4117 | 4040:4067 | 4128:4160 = 0.4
